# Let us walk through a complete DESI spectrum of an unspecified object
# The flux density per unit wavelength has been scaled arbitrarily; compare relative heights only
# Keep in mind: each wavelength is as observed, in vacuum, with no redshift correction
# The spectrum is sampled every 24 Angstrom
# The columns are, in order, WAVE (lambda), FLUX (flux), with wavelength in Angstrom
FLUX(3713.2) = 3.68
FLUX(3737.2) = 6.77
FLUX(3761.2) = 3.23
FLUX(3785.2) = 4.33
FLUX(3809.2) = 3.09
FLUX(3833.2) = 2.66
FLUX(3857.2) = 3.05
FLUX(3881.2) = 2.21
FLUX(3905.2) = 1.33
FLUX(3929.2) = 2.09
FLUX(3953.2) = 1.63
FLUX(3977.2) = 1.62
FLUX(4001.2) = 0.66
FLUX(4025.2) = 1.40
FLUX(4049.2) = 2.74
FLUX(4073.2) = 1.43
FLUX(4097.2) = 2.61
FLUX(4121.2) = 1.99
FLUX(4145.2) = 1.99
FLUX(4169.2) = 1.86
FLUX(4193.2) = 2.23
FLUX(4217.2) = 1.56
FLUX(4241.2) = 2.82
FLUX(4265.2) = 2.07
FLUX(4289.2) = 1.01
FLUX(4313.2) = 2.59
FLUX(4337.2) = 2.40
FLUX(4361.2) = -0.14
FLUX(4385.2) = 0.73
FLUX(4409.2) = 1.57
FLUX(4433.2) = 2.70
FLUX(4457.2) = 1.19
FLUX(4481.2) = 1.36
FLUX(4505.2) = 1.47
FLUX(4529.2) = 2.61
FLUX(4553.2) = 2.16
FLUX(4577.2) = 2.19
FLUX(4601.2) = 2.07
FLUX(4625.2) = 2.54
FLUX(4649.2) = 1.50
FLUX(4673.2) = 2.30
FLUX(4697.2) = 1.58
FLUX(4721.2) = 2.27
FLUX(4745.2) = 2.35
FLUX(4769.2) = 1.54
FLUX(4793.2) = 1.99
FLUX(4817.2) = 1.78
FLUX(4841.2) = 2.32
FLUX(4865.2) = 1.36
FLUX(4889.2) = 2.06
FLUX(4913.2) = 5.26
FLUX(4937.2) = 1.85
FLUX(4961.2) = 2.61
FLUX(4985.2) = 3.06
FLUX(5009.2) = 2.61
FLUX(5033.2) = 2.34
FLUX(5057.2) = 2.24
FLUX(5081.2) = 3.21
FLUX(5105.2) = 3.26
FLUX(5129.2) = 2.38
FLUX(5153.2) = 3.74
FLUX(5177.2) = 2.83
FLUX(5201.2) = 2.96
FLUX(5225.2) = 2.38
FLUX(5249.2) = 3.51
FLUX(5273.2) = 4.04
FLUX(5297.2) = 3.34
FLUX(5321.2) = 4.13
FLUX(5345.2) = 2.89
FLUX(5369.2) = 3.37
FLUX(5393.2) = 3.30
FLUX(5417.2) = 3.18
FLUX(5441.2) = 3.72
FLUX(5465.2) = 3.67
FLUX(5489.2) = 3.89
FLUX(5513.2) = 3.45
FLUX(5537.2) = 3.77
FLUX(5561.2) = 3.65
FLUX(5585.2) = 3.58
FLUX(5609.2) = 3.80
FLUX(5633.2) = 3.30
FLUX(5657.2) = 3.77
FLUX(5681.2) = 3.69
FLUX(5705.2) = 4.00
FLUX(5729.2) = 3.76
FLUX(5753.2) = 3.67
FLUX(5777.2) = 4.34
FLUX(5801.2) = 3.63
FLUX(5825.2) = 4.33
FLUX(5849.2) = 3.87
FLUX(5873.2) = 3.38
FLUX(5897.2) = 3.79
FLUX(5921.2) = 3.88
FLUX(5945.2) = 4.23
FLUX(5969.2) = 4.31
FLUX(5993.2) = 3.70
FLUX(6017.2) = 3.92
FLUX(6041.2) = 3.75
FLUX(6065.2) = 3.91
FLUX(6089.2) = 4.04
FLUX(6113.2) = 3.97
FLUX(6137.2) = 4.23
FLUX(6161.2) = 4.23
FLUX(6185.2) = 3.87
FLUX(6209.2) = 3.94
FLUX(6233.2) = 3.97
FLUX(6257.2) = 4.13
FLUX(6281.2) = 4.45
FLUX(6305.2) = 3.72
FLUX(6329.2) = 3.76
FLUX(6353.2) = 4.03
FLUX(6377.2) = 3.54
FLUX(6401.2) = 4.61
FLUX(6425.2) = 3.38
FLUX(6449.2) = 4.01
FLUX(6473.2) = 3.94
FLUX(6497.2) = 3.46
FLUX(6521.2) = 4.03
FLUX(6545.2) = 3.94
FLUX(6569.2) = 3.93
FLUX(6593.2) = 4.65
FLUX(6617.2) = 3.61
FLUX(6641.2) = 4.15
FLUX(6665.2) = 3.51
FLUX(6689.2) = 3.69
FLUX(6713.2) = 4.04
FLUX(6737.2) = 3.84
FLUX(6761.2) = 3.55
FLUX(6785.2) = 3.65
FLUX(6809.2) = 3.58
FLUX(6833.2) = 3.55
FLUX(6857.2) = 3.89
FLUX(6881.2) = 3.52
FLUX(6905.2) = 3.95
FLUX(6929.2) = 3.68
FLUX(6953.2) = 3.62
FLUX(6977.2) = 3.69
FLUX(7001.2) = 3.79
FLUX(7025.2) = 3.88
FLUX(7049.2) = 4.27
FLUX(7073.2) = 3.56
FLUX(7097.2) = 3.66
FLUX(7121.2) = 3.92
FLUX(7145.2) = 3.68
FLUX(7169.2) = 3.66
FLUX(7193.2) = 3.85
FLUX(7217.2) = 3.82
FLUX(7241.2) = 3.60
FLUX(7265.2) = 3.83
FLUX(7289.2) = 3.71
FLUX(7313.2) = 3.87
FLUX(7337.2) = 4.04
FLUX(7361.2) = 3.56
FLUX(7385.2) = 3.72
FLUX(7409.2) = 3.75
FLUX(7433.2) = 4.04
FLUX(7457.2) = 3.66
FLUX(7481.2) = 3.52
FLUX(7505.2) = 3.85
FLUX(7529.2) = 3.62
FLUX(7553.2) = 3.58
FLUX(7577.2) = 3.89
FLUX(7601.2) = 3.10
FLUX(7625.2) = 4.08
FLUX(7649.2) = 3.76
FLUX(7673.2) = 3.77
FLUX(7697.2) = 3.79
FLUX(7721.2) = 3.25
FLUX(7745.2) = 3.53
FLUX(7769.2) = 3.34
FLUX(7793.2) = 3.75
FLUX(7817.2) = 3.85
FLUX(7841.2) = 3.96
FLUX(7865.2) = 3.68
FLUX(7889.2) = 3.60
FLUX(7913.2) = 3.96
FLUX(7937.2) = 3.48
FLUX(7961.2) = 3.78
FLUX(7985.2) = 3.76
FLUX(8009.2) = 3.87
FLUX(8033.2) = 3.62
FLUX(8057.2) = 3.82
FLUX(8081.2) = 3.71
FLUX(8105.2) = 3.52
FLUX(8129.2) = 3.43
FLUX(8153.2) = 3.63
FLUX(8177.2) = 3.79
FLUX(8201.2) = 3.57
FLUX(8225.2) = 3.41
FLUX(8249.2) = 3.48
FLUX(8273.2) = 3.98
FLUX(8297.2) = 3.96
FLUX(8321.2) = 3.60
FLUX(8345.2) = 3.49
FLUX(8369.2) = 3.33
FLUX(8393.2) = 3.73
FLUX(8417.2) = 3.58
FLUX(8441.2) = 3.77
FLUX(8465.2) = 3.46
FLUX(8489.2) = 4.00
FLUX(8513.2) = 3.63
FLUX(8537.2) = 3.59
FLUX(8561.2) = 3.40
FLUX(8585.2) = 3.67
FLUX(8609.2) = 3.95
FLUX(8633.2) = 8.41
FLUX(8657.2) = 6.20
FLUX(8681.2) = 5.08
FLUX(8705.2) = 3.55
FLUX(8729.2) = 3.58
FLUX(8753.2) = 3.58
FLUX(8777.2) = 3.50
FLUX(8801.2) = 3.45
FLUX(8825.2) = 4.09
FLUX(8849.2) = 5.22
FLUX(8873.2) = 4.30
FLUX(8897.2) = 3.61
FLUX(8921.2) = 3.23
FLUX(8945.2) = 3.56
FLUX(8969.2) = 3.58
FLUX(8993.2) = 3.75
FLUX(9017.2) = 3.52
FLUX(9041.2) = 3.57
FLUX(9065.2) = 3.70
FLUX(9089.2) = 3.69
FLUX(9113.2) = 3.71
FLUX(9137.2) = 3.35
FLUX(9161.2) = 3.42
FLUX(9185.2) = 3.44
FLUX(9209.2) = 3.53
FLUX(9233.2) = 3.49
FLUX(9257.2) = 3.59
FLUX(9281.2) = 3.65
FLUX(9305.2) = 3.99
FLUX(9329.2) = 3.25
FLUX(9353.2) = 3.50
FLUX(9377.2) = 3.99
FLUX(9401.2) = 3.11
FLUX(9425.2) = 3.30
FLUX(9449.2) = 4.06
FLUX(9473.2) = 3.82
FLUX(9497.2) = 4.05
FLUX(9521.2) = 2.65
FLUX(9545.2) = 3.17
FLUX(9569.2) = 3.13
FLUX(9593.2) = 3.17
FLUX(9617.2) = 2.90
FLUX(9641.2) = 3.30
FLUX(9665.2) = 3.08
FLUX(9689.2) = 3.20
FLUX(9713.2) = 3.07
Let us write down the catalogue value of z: 0.32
